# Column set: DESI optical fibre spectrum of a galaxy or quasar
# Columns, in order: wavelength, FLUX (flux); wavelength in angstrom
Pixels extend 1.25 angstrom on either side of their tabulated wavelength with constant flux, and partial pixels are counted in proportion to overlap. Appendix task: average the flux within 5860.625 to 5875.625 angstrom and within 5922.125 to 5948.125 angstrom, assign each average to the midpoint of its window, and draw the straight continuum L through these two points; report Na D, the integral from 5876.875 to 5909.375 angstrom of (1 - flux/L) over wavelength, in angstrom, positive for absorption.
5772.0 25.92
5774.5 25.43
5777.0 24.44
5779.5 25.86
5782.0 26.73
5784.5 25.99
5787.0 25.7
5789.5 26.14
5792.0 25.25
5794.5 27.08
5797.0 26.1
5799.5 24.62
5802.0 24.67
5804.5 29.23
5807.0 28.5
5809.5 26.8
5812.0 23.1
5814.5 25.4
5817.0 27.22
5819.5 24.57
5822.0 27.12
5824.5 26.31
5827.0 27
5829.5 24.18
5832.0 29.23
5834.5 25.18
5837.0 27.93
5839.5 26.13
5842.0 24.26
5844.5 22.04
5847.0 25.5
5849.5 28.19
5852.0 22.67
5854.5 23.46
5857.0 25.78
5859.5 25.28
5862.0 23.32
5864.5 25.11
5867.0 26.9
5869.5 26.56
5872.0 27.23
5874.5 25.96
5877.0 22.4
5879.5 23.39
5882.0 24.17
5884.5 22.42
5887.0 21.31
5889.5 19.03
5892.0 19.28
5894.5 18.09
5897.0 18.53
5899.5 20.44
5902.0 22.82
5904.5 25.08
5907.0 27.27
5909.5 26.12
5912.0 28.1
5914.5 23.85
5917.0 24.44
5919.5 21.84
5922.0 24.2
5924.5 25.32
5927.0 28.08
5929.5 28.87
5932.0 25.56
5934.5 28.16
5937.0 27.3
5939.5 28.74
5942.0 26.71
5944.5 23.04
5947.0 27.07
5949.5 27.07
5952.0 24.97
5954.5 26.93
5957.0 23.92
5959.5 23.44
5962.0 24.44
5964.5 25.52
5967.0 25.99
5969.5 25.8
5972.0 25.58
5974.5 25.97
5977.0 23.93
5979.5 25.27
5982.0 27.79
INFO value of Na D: 5.2 angstrom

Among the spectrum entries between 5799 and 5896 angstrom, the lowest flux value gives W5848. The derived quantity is 18.09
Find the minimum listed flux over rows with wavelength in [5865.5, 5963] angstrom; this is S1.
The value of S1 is 18.09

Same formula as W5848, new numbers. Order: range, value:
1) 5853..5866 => 23.32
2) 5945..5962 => 23.44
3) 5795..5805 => 24.62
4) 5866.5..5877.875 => 22.4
